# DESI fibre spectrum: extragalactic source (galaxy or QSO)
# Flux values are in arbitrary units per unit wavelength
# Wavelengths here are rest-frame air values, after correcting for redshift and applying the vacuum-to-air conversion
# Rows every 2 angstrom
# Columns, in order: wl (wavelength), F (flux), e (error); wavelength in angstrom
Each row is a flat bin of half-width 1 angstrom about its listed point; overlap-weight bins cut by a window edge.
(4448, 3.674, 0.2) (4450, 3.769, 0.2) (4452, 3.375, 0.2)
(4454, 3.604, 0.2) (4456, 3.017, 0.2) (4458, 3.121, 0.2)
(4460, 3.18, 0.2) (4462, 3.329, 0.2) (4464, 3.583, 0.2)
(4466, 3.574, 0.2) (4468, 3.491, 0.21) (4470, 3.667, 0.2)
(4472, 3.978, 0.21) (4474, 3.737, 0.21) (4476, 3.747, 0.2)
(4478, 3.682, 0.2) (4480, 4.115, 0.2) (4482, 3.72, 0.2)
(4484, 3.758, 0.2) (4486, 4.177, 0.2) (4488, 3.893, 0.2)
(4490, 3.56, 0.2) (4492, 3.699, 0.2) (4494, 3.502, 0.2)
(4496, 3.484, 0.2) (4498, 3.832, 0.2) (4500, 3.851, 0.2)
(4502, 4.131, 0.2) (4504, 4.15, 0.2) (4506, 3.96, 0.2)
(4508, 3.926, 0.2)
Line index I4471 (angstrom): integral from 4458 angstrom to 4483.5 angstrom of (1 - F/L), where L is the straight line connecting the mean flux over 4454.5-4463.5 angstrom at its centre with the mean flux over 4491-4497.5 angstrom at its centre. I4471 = -2.3 angstrom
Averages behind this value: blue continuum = 3.21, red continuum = 3.58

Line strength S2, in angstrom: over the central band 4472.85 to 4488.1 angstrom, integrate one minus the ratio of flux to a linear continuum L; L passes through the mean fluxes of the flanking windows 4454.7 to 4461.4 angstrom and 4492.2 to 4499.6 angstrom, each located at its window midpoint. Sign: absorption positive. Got -1.9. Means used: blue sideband 3.14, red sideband 3.64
